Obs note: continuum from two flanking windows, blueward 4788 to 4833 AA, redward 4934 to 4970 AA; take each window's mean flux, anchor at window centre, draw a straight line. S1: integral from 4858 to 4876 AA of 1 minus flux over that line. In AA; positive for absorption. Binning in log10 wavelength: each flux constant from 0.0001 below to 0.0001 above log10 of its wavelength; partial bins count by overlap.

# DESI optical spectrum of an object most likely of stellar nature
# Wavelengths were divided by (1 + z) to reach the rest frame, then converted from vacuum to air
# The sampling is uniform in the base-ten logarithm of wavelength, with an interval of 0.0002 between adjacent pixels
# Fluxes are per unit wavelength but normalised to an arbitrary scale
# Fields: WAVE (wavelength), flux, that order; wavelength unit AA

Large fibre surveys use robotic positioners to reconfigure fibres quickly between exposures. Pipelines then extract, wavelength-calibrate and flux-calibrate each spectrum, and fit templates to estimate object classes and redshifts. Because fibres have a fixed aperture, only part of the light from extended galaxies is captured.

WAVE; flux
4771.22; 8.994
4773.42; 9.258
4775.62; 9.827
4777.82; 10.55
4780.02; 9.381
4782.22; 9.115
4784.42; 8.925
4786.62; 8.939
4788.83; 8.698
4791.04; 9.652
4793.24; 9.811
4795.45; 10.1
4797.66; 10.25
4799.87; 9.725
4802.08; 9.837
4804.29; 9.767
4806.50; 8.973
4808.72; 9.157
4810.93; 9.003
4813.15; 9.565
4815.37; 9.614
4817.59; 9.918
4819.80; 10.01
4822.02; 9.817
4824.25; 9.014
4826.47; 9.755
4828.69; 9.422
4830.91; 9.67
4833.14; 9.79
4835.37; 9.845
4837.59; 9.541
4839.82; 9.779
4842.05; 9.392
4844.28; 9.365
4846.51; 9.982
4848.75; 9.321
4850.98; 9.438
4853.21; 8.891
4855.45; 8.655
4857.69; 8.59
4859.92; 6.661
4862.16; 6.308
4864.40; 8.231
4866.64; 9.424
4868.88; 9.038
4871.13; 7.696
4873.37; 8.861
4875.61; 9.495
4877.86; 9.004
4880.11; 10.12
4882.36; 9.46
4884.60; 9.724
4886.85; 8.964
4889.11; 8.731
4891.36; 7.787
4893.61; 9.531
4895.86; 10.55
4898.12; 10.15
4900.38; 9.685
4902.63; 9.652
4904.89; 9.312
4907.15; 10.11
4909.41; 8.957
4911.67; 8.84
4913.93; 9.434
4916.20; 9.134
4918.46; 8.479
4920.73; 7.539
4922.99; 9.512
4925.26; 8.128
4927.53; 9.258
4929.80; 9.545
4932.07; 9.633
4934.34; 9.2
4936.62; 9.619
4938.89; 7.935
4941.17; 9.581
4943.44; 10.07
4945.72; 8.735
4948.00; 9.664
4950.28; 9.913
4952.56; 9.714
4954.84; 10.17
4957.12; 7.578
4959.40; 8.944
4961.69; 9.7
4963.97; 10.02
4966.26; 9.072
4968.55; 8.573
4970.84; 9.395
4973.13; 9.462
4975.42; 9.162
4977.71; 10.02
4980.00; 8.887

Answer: 2.45 AA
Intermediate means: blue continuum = 9.6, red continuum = 9.28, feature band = 8.18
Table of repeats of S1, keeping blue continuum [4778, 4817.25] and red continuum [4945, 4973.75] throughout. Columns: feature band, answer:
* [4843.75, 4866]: 2.1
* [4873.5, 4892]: 0.4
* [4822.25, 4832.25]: -0.1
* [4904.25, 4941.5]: 1.1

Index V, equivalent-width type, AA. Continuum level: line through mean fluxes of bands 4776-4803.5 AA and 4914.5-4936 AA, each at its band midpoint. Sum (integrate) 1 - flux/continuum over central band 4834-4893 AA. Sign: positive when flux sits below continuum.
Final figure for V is 2.0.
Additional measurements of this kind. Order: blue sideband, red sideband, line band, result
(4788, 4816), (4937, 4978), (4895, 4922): 0.2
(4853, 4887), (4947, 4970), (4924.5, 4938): -0.2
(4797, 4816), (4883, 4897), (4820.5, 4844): -0.4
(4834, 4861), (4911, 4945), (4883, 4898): -0.3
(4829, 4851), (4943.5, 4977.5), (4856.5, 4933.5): 4.0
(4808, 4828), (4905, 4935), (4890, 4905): -0.6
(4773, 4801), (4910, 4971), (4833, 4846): -0.3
